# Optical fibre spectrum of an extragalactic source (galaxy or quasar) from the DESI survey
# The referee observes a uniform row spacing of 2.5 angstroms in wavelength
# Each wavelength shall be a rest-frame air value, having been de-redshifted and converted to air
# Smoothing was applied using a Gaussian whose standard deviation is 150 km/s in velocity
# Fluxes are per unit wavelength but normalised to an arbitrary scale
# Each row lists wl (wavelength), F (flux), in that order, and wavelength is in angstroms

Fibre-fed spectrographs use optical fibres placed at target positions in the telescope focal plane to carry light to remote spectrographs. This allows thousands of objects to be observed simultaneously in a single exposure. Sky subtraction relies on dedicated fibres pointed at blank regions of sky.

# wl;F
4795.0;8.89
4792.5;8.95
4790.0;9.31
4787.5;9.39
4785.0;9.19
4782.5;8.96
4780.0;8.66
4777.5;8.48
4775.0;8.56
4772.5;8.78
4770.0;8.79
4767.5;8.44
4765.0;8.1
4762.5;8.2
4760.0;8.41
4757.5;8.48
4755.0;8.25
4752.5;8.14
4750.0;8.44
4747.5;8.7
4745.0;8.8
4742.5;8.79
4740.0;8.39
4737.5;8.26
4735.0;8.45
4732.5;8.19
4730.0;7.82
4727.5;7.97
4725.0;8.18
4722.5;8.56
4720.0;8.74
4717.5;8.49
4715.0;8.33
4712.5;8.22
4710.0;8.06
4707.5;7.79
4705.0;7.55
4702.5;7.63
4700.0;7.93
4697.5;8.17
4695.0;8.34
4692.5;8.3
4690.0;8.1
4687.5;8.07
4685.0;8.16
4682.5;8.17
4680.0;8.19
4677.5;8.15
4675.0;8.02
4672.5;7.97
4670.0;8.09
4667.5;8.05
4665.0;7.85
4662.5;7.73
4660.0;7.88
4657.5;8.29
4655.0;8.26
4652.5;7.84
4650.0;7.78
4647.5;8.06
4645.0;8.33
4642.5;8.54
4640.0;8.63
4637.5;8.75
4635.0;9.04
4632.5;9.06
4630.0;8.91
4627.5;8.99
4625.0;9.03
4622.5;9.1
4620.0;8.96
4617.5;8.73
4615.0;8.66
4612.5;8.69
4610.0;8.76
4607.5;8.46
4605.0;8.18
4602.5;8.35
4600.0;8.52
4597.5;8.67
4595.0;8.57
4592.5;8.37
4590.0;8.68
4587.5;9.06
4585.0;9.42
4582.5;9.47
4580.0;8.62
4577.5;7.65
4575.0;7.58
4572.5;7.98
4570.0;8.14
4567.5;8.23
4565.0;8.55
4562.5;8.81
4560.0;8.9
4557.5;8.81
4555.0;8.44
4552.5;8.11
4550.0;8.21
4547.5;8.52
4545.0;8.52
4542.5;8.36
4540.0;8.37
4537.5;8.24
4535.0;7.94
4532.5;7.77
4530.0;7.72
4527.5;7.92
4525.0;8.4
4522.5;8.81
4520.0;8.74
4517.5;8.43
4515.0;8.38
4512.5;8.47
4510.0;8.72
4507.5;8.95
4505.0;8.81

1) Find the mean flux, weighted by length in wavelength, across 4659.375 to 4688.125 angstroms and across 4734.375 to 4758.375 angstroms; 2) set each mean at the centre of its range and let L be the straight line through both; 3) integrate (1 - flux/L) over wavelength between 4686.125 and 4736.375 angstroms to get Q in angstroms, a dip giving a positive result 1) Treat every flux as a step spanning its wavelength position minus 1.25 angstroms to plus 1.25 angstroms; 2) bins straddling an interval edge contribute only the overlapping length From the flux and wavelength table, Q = 0.7 angstroms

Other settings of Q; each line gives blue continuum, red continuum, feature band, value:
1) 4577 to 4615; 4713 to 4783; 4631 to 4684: 2.1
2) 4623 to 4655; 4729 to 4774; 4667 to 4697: 1.3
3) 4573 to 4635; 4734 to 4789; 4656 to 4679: 1.7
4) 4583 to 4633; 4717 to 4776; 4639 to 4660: 1.1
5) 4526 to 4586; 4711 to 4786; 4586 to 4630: -1.7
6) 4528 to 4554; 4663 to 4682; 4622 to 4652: -2.2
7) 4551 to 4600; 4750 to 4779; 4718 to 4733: 0.3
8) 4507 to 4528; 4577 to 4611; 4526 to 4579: 2.2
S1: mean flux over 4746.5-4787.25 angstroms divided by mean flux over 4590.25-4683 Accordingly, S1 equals 1.02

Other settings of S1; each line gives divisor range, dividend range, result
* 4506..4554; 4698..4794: 1.01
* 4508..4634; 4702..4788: 0.99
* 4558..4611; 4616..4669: 0.99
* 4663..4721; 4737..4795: 1.07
